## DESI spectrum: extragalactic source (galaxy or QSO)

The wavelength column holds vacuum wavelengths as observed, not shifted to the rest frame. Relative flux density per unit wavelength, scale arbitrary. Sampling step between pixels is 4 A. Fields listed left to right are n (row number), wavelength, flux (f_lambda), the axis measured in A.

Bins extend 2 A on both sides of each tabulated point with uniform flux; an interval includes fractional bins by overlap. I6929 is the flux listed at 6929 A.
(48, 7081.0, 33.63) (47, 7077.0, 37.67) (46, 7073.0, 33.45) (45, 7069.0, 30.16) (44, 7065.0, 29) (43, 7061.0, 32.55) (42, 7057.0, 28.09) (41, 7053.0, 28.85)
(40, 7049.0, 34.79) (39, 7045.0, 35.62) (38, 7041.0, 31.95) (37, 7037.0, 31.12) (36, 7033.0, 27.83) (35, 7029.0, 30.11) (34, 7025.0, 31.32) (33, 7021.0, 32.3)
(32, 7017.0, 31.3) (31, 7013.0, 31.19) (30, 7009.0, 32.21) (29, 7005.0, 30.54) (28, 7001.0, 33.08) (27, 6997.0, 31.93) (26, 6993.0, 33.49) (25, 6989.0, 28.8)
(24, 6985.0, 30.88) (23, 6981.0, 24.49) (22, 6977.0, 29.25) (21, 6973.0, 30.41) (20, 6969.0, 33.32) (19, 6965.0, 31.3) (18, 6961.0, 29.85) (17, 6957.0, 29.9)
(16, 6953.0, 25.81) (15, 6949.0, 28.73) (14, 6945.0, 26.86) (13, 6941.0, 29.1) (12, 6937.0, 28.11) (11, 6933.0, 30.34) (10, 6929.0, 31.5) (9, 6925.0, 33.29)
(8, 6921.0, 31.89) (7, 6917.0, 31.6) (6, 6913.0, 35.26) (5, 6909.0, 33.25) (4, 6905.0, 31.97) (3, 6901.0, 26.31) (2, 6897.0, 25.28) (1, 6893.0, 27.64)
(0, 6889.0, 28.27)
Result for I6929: 31.5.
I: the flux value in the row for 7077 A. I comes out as 37.67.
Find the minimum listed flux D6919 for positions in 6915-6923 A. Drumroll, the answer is 31.6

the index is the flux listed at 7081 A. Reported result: 33.63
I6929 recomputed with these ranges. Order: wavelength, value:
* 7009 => 32.21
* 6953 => 25.81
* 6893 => 27.64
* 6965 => 31.3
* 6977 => 29.25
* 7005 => 30.54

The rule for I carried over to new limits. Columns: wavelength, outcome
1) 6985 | 30.88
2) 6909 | 33.25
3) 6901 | 26.31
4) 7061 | 32.55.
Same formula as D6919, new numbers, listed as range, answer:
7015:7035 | 27.83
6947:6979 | 25.81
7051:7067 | 28.09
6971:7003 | 24.49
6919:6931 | 31.5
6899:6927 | 26.31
